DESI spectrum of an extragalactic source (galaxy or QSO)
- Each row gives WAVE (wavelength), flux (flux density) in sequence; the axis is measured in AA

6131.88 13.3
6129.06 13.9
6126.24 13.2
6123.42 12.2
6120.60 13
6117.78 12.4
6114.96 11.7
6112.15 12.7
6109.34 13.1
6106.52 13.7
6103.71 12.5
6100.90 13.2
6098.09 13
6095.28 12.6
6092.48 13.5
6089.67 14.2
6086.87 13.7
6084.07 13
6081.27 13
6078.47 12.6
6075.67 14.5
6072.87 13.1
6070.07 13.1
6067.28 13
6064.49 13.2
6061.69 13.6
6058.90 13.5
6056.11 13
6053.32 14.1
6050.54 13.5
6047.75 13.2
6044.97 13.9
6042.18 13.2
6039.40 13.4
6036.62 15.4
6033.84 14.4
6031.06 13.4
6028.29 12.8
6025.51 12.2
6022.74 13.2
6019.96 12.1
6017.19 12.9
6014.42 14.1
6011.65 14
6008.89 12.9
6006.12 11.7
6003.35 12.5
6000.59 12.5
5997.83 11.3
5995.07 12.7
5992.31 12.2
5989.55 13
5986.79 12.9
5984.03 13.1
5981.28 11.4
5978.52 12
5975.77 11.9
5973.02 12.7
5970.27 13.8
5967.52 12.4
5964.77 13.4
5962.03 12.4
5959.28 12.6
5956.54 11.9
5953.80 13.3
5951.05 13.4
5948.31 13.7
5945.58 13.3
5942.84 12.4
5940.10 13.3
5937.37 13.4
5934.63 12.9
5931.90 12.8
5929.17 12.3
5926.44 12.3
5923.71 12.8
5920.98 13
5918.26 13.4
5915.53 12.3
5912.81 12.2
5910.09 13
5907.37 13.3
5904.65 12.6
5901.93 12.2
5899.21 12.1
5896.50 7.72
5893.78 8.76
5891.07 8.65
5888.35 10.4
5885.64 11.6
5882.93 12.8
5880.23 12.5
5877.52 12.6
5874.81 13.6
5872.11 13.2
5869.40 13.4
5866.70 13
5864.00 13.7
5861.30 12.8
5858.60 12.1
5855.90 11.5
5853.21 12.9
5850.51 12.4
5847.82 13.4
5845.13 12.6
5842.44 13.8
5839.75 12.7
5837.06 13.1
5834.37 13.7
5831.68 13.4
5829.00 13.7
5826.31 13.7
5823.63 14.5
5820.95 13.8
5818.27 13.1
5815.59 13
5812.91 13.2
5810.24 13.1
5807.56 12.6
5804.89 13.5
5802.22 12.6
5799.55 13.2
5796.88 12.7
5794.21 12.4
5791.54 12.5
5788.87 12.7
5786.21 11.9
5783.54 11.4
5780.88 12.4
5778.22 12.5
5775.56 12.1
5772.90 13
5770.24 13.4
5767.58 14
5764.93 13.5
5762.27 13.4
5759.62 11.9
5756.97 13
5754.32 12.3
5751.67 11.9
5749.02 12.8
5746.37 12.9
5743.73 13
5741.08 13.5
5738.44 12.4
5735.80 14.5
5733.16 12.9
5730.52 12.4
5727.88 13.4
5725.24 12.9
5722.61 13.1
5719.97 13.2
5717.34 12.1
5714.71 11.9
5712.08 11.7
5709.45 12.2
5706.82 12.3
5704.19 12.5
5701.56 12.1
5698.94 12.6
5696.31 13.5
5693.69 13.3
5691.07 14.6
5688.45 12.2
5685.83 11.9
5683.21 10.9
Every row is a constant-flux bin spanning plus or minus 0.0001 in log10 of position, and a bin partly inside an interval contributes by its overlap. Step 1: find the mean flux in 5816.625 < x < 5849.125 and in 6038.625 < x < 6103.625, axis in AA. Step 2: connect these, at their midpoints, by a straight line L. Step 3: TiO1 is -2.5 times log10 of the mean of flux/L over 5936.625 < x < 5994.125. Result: 0.051 mag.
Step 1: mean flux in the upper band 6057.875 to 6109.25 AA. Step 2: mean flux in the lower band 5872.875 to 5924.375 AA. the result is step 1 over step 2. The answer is 1.12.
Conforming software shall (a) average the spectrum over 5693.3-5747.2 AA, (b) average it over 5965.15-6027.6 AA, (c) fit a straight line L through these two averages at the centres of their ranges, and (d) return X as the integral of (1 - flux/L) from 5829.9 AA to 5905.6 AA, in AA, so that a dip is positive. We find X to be 2.6 AA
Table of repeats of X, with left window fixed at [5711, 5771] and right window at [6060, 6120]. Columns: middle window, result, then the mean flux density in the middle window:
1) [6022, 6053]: -1.1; 13.5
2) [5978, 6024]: 1.5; 12.6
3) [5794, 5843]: -1.3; 13.3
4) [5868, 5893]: 1.9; 12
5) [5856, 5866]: 0.2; 12.7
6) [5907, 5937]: 0.6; 12.8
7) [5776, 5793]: 0.9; 12.2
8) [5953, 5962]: 0.3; 12.5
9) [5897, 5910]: 0.7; 12.3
